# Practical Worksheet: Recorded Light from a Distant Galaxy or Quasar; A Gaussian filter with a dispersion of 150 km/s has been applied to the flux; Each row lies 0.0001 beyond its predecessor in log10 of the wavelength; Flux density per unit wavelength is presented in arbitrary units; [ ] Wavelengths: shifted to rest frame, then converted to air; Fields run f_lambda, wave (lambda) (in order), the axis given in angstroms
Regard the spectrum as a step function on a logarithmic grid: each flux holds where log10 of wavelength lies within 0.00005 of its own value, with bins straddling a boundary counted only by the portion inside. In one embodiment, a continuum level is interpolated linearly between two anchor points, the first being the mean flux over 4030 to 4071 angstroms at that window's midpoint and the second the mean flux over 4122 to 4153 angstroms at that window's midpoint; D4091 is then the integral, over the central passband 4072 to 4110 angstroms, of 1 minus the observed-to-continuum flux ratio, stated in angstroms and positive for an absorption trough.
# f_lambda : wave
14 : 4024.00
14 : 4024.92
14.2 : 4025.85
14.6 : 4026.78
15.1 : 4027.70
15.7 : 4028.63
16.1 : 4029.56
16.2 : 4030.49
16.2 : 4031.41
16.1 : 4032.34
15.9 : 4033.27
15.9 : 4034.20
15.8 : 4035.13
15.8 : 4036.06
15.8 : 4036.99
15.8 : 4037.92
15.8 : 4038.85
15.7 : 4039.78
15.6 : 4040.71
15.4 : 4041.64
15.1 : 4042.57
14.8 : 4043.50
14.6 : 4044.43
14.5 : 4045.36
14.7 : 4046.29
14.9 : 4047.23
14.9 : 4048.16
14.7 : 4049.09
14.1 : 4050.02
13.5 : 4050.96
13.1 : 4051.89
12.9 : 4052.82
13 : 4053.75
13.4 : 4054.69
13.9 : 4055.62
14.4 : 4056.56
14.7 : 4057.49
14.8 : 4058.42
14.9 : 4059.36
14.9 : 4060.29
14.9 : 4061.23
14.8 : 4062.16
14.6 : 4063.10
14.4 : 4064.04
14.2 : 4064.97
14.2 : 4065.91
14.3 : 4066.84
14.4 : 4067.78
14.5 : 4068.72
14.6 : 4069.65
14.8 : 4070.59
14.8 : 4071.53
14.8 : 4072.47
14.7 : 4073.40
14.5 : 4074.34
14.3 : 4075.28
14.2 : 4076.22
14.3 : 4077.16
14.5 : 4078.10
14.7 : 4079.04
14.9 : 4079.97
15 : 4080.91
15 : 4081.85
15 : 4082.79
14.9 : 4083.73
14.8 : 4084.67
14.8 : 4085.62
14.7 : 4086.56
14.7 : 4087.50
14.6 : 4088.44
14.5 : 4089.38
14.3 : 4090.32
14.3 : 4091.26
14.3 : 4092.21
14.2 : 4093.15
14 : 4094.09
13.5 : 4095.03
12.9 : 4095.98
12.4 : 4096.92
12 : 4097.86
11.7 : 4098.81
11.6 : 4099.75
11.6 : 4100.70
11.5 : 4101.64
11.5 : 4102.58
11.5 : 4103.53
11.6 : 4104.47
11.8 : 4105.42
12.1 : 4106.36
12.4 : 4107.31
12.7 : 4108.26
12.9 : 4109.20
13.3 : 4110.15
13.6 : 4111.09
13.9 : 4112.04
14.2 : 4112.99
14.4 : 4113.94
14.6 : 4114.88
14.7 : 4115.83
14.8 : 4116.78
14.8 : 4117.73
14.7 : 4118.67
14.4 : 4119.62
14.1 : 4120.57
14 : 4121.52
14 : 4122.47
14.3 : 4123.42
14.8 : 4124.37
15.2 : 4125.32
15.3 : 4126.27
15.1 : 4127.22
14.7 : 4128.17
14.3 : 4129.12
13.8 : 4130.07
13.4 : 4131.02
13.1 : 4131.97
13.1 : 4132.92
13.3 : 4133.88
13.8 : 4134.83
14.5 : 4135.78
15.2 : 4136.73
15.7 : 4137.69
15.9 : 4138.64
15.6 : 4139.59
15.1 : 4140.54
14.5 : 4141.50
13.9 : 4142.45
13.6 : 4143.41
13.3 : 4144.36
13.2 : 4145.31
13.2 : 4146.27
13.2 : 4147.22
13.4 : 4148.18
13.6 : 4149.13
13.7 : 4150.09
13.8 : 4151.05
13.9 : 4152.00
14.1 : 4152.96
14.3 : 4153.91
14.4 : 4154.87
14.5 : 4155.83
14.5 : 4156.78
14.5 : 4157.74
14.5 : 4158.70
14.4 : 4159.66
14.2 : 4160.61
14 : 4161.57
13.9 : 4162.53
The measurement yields 2.4 angstroms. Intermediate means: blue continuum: 14.8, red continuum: 14.2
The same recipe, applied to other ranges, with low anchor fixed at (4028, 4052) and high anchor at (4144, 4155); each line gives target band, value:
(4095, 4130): 1.9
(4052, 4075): 0.9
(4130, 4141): -0.4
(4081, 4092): -0.1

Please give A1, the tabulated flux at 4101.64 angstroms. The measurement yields 11.5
